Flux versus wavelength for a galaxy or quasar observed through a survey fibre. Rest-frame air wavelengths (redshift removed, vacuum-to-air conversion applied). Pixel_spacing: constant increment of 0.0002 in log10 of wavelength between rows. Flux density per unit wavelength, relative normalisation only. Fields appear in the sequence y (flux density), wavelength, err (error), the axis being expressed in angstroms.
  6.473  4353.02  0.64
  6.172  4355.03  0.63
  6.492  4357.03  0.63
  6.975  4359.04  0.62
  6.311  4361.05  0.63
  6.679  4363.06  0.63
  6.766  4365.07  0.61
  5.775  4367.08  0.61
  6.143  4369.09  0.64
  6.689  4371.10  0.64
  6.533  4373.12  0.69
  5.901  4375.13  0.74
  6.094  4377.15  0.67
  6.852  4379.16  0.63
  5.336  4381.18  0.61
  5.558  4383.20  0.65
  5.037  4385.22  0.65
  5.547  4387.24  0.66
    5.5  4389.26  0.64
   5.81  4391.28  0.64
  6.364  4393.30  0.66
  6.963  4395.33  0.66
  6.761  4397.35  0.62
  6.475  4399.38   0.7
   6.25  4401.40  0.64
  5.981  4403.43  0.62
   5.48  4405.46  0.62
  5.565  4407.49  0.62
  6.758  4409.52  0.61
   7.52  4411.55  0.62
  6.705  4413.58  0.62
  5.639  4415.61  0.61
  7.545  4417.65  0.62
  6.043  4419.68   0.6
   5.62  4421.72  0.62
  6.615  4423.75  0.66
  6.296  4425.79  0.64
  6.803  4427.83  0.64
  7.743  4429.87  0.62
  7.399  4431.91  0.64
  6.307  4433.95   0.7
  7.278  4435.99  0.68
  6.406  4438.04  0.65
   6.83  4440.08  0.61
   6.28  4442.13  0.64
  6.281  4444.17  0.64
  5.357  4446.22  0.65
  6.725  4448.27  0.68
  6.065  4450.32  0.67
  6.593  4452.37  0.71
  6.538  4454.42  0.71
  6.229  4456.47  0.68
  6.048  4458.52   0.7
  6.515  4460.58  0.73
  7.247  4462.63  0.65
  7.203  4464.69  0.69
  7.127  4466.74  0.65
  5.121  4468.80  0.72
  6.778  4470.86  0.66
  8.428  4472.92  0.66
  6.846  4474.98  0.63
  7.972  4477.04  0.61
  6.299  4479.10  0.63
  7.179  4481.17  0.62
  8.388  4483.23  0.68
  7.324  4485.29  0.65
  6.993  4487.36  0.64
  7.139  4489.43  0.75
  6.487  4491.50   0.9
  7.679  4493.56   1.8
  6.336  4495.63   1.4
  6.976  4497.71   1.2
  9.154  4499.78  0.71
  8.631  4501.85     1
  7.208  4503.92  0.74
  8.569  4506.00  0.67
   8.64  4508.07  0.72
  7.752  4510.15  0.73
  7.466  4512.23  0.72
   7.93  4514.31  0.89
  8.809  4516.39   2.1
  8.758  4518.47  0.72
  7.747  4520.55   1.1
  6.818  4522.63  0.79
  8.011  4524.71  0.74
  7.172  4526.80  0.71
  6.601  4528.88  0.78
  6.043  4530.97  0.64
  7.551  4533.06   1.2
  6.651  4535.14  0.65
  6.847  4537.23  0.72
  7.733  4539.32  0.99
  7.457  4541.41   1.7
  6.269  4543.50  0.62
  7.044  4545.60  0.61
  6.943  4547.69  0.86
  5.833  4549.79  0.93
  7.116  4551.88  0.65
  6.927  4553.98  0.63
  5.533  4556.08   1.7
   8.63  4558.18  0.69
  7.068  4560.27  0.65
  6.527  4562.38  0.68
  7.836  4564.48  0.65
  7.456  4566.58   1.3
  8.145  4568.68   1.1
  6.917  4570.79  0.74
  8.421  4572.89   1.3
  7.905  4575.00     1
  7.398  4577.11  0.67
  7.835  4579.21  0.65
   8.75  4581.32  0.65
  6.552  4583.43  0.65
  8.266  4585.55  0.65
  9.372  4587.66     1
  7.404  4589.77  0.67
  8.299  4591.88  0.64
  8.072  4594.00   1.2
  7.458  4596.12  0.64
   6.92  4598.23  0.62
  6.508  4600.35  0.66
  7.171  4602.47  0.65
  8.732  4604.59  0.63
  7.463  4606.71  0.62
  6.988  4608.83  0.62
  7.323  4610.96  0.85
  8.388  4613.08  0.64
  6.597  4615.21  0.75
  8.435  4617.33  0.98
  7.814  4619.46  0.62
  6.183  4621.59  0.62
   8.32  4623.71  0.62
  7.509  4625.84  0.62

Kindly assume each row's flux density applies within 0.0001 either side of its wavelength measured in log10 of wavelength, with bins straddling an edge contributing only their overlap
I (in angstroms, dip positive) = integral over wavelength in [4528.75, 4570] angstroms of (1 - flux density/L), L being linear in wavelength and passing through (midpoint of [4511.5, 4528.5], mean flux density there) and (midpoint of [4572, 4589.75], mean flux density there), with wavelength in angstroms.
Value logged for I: 4.63 angstroms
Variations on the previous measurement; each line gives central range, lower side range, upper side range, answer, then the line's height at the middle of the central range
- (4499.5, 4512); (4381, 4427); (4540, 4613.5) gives -2.35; 6.92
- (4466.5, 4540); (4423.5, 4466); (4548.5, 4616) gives -4.59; 6.99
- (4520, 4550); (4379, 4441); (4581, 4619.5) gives 0.94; 7.23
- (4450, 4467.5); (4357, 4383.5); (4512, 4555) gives 0.43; 6.8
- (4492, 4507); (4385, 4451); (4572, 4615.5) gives -1.59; 7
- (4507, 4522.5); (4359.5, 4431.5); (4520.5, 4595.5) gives -2.20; 7.08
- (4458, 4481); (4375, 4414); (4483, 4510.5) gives 1.07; 7.23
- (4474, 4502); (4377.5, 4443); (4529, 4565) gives -2.82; 6.67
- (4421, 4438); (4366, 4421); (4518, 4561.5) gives -0.96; 6.39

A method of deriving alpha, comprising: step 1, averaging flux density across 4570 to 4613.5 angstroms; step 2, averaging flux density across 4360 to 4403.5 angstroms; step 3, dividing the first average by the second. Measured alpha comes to 1.25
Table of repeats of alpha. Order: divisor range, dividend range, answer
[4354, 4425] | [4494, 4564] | 1.18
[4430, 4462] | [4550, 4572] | 1.10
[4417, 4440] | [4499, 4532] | 1.16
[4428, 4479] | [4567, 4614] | 1.15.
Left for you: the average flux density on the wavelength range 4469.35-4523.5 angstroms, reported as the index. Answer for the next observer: 7.61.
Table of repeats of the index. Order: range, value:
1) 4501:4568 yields 7.36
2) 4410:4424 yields 6.53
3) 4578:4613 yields 7.71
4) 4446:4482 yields 6.71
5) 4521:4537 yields 7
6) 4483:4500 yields 7.25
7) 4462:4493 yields 7.11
